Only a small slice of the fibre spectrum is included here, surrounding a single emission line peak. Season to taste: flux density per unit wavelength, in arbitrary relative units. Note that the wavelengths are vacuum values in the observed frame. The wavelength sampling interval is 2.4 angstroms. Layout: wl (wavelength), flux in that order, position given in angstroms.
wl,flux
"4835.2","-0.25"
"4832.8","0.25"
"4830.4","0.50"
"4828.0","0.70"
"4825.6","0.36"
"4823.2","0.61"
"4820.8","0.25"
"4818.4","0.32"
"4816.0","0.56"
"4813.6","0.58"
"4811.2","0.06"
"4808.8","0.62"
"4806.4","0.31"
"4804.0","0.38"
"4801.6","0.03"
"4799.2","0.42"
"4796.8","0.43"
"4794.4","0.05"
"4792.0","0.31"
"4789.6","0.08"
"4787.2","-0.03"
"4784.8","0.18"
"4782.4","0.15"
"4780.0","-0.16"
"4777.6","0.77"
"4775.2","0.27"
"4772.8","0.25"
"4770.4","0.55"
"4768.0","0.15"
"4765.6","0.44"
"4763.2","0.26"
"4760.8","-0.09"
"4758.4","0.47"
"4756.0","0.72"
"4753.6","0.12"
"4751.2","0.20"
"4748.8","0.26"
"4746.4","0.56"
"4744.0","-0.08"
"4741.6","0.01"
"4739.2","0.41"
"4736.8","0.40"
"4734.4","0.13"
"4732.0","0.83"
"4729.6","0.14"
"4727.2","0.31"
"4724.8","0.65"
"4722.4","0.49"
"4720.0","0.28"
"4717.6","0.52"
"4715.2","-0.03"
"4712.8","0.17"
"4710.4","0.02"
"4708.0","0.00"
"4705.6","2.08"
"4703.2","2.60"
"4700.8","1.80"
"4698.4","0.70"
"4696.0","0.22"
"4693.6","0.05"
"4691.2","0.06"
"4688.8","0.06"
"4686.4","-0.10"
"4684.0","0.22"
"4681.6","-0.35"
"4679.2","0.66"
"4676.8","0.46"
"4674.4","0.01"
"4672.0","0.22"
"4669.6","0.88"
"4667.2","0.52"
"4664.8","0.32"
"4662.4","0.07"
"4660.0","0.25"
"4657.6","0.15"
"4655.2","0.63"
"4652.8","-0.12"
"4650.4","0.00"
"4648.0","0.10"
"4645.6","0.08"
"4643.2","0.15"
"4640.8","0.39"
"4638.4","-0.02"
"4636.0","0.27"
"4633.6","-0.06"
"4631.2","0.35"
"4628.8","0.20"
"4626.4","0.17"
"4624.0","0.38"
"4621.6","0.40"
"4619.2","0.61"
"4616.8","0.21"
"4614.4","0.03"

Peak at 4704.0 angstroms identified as [O II]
